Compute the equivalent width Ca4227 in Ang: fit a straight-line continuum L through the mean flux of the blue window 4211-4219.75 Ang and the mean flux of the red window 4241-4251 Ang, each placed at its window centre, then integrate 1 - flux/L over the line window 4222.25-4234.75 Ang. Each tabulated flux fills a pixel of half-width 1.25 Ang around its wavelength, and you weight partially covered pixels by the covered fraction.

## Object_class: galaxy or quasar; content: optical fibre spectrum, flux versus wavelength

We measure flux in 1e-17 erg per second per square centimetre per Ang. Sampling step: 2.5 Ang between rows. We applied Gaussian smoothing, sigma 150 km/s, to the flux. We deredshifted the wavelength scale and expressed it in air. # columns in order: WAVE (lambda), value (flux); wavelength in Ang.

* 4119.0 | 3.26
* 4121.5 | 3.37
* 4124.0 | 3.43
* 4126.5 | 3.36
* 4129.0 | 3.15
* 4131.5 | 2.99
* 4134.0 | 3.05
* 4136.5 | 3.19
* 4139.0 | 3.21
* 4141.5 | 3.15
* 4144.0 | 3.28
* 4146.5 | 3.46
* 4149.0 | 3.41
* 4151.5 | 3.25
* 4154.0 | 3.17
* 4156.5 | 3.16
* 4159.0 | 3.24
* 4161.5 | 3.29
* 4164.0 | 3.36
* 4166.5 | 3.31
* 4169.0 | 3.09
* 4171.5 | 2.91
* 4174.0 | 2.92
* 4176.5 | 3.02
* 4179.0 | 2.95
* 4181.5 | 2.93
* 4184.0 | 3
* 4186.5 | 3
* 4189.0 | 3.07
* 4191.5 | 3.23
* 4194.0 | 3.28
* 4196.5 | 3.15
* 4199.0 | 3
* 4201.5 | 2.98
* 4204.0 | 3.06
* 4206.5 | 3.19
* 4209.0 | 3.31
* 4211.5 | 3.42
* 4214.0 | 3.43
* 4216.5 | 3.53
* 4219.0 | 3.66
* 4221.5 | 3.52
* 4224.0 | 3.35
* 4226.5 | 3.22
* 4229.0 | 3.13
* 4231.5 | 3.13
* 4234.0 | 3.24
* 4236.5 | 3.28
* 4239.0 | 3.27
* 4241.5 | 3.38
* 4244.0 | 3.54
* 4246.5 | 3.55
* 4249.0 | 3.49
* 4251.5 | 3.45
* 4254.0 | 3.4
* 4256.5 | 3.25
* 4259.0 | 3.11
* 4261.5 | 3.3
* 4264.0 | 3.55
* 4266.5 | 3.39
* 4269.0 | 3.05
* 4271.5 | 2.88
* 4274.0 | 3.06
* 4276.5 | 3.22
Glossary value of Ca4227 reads 1.0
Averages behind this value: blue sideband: 3.51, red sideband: 3.5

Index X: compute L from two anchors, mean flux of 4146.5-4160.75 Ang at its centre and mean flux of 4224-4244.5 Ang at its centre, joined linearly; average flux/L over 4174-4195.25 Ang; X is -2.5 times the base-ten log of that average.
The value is 0.07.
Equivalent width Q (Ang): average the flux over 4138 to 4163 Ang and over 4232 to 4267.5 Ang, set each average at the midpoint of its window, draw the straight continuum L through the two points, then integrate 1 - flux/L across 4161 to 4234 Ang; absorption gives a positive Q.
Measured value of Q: 2.76 Ang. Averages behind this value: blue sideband 3.26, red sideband 3.37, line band 3.19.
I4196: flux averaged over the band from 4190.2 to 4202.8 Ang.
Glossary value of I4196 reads 3.13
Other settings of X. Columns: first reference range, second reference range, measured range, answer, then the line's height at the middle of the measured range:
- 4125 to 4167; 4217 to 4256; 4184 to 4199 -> 0.062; 3.31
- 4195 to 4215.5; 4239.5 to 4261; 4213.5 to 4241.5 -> -0.017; 3.29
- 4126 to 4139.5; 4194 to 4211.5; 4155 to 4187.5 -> 0.019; 3.15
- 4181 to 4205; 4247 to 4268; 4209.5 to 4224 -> -0.099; 3.18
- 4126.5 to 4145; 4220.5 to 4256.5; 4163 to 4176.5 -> 0.040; 3.22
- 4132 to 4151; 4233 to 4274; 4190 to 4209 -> 0.047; 3.28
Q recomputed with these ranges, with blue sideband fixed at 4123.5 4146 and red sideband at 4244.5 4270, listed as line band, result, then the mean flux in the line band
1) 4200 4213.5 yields 0.4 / 3.2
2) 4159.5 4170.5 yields 0.0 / 3.25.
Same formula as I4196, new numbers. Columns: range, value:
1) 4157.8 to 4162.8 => 3.27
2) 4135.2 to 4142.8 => 3.18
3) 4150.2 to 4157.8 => 3.2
